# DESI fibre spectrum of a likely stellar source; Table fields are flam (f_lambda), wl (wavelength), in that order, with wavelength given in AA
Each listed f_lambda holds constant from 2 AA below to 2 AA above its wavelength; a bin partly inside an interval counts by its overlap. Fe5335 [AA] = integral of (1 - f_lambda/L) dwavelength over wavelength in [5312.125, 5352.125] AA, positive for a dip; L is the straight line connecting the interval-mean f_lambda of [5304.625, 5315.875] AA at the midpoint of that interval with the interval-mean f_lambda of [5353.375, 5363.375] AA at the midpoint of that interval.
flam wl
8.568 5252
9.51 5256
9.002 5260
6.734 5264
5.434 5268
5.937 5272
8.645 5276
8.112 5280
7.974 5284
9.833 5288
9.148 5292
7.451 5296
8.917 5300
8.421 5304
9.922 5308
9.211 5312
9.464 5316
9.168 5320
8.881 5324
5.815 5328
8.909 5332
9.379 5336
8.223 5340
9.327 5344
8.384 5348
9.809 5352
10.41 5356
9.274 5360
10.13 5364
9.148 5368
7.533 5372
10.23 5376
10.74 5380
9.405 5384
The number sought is 3.80 AA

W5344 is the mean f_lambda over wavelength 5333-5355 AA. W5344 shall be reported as 9.08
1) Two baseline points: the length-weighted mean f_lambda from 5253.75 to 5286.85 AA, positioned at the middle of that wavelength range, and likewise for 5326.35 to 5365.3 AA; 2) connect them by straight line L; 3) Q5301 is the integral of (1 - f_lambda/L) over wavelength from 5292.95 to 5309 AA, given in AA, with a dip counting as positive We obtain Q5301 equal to -0.8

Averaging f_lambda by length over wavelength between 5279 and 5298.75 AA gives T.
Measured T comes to 8.54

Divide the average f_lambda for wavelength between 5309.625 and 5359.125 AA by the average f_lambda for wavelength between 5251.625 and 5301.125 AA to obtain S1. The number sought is 1.11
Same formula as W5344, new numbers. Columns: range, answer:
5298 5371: 9.02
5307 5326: 9.3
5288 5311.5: 8.89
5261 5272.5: 6.31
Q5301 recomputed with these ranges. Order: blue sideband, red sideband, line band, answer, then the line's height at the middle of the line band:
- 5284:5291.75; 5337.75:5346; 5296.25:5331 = 1.3 AA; 9.01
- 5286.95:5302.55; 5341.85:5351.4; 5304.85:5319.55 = -0.9 AA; 8.84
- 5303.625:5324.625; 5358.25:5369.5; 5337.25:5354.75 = 0.8 AA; 9.44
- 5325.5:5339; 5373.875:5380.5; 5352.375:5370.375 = -0.3 AA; 9.57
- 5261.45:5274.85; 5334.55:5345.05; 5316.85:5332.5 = 0.3 AA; 8.37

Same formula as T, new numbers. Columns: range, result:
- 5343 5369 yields 9.52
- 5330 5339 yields 9.04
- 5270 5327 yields 8.6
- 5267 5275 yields 6.09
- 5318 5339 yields 8.42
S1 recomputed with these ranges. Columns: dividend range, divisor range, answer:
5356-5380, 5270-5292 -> 1.16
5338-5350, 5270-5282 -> 1.14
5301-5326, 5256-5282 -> 1.23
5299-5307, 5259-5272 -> 1.31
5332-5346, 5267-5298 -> 1.14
